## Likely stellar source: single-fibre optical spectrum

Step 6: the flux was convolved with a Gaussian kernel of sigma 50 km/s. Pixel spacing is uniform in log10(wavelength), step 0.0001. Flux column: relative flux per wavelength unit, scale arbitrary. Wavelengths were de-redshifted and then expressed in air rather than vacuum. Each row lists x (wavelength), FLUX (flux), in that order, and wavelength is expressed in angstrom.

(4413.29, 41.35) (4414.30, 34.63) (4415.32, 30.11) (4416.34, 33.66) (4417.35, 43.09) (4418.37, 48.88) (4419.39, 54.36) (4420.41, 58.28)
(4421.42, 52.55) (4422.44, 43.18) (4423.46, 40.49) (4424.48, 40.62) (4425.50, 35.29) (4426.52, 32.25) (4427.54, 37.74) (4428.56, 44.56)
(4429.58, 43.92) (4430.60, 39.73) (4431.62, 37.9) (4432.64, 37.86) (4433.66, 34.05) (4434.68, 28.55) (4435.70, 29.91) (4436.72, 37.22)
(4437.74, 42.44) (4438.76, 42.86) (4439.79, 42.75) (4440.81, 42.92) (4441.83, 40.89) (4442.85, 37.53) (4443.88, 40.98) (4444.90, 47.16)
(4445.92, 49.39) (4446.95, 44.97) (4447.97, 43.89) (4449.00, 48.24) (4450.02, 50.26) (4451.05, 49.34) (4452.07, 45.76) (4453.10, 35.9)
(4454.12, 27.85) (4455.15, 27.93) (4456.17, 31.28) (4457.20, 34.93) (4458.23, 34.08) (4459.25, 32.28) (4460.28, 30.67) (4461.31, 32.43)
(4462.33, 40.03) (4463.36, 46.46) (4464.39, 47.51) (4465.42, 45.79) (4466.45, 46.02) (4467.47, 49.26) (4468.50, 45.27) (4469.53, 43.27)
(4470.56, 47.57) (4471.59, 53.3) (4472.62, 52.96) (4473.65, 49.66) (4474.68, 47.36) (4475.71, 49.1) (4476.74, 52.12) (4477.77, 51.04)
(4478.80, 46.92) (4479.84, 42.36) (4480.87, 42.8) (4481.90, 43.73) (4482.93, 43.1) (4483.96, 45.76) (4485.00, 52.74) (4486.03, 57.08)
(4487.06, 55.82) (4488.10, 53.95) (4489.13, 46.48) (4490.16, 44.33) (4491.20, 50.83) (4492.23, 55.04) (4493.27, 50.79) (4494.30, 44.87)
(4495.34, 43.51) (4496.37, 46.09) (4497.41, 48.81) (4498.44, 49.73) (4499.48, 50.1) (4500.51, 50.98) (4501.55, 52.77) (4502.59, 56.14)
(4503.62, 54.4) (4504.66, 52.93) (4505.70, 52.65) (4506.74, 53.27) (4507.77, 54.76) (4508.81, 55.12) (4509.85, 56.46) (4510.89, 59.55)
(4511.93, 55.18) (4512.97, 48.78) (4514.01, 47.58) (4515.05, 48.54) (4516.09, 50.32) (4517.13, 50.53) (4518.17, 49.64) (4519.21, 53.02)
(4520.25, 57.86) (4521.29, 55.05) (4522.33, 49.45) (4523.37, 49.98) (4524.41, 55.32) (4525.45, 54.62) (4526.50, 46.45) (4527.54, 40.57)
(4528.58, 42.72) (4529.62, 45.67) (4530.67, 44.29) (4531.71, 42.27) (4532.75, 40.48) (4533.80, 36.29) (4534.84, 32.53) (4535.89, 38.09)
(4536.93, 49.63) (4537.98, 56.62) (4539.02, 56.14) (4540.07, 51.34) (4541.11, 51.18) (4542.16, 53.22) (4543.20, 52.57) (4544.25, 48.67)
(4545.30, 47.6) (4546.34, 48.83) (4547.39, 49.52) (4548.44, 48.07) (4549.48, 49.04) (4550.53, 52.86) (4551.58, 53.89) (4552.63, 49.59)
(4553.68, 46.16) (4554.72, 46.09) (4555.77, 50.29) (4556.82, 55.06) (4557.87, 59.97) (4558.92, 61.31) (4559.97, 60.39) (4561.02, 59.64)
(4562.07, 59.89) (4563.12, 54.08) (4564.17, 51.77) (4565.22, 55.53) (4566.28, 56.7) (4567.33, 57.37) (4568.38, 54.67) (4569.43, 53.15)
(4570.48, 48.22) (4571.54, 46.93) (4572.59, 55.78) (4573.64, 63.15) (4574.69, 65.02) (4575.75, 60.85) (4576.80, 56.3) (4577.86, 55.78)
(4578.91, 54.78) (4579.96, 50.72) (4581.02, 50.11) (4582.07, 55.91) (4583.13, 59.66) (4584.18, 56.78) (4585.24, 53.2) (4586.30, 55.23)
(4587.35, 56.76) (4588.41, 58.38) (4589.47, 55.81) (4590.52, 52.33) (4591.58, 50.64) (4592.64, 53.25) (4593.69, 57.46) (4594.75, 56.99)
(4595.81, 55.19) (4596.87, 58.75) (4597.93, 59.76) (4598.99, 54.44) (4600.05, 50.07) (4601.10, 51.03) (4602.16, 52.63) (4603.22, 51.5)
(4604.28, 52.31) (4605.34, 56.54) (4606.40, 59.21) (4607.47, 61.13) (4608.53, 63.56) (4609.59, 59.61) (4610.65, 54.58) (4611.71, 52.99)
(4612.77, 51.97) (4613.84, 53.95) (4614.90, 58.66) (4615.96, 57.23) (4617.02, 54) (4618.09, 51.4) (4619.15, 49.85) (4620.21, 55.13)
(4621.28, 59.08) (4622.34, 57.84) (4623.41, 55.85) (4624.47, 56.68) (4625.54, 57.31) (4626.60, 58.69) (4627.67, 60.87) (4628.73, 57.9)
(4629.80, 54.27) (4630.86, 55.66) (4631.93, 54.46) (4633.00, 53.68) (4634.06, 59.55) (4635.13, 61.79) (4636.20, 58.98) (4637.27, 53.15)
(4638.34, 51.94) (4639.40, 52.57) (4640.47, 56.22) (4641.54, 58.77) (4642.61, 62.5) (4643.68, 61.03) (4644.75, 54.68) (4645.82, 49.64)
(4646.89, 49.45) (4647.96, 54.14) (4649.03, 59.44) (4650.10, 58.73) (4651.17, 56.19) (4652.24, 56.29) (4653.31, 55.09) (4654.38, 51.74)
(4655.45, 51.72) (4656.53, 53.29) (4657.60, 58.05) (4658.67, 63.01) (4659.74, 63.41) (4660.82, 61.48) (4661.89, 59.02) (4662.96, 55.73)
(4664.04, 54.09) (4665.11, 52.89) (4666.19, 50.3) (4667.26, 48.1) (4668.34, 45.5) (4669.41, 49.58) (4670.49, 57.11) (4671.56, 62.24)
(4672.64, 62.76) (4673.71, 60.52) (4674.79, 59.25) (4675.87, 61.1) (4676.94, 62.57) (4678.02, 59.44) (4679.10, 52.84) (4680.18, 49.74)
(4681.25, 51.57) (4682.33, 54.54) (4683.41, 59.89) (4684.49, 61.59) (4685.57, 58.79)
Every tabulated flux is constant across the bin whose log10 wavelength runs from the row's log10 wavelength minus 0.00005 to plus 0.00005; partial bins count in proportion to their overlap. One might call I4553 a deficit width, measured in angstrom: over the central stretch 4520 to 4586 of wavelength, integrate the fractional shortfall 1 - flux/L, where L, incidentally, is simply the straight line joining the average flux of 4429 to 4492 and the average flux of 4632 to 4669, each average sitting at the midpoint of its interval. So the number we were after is -3.3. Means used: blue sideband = 43.3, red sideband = 55.6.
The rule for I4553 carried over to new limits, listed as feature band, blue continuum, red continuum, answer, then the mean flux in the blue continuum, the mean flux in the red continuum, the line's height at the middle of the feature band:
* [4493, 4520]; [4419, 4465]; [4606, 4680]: -3.5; 40.4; 56.4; 45.5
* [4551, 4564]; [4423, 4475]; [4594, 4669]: -1.3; 41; 55.8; 49.8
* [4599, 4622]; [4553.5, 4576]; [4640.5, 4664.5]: 0.5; 55.6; 56.7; 56.2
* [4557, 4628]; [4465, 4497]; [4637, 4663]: -3.0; 48.4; 56.4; 53.6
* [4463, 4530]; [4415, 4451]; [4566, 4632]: -4.0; 41.8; 55.7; 47.1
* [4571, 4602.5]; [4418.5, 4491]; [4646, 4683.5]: -2.6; 43.3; 55.9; 51.2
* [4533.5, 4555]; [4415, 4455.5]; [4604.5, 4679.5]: 0.3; 41.2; 56.4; 49.2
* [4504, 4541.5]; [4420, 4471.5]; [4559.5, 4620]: -0.7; 40.9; 55.5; 48.7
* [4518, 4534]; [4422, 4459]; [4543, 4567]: 0.5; 39.5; 53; 49.6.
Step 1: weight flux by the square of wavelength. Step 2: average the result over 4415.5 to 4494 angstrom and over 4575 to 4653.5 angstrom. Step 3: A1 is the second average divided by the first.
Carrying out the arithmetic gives 1.4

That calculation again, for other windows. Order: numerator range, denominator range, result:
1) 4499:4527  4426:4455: 1.34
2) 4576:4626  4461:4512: 1.18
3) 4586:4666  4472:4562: 1.17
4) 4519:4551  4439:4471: 1.21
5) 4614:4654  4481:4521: 1.16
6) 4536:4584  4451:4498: 1.24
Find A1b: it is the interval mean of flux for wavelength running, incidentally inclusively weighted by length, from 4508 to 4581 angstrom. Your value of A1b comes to 51.7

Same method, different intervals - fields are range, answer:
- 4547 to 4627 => 55.1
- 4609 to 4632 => 55.9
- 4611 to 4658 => 55.7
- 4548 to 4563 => 53.8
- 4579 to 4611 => 55.4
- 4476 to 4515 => 50.5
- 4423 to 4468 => 39.8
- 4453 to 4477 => 41.8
